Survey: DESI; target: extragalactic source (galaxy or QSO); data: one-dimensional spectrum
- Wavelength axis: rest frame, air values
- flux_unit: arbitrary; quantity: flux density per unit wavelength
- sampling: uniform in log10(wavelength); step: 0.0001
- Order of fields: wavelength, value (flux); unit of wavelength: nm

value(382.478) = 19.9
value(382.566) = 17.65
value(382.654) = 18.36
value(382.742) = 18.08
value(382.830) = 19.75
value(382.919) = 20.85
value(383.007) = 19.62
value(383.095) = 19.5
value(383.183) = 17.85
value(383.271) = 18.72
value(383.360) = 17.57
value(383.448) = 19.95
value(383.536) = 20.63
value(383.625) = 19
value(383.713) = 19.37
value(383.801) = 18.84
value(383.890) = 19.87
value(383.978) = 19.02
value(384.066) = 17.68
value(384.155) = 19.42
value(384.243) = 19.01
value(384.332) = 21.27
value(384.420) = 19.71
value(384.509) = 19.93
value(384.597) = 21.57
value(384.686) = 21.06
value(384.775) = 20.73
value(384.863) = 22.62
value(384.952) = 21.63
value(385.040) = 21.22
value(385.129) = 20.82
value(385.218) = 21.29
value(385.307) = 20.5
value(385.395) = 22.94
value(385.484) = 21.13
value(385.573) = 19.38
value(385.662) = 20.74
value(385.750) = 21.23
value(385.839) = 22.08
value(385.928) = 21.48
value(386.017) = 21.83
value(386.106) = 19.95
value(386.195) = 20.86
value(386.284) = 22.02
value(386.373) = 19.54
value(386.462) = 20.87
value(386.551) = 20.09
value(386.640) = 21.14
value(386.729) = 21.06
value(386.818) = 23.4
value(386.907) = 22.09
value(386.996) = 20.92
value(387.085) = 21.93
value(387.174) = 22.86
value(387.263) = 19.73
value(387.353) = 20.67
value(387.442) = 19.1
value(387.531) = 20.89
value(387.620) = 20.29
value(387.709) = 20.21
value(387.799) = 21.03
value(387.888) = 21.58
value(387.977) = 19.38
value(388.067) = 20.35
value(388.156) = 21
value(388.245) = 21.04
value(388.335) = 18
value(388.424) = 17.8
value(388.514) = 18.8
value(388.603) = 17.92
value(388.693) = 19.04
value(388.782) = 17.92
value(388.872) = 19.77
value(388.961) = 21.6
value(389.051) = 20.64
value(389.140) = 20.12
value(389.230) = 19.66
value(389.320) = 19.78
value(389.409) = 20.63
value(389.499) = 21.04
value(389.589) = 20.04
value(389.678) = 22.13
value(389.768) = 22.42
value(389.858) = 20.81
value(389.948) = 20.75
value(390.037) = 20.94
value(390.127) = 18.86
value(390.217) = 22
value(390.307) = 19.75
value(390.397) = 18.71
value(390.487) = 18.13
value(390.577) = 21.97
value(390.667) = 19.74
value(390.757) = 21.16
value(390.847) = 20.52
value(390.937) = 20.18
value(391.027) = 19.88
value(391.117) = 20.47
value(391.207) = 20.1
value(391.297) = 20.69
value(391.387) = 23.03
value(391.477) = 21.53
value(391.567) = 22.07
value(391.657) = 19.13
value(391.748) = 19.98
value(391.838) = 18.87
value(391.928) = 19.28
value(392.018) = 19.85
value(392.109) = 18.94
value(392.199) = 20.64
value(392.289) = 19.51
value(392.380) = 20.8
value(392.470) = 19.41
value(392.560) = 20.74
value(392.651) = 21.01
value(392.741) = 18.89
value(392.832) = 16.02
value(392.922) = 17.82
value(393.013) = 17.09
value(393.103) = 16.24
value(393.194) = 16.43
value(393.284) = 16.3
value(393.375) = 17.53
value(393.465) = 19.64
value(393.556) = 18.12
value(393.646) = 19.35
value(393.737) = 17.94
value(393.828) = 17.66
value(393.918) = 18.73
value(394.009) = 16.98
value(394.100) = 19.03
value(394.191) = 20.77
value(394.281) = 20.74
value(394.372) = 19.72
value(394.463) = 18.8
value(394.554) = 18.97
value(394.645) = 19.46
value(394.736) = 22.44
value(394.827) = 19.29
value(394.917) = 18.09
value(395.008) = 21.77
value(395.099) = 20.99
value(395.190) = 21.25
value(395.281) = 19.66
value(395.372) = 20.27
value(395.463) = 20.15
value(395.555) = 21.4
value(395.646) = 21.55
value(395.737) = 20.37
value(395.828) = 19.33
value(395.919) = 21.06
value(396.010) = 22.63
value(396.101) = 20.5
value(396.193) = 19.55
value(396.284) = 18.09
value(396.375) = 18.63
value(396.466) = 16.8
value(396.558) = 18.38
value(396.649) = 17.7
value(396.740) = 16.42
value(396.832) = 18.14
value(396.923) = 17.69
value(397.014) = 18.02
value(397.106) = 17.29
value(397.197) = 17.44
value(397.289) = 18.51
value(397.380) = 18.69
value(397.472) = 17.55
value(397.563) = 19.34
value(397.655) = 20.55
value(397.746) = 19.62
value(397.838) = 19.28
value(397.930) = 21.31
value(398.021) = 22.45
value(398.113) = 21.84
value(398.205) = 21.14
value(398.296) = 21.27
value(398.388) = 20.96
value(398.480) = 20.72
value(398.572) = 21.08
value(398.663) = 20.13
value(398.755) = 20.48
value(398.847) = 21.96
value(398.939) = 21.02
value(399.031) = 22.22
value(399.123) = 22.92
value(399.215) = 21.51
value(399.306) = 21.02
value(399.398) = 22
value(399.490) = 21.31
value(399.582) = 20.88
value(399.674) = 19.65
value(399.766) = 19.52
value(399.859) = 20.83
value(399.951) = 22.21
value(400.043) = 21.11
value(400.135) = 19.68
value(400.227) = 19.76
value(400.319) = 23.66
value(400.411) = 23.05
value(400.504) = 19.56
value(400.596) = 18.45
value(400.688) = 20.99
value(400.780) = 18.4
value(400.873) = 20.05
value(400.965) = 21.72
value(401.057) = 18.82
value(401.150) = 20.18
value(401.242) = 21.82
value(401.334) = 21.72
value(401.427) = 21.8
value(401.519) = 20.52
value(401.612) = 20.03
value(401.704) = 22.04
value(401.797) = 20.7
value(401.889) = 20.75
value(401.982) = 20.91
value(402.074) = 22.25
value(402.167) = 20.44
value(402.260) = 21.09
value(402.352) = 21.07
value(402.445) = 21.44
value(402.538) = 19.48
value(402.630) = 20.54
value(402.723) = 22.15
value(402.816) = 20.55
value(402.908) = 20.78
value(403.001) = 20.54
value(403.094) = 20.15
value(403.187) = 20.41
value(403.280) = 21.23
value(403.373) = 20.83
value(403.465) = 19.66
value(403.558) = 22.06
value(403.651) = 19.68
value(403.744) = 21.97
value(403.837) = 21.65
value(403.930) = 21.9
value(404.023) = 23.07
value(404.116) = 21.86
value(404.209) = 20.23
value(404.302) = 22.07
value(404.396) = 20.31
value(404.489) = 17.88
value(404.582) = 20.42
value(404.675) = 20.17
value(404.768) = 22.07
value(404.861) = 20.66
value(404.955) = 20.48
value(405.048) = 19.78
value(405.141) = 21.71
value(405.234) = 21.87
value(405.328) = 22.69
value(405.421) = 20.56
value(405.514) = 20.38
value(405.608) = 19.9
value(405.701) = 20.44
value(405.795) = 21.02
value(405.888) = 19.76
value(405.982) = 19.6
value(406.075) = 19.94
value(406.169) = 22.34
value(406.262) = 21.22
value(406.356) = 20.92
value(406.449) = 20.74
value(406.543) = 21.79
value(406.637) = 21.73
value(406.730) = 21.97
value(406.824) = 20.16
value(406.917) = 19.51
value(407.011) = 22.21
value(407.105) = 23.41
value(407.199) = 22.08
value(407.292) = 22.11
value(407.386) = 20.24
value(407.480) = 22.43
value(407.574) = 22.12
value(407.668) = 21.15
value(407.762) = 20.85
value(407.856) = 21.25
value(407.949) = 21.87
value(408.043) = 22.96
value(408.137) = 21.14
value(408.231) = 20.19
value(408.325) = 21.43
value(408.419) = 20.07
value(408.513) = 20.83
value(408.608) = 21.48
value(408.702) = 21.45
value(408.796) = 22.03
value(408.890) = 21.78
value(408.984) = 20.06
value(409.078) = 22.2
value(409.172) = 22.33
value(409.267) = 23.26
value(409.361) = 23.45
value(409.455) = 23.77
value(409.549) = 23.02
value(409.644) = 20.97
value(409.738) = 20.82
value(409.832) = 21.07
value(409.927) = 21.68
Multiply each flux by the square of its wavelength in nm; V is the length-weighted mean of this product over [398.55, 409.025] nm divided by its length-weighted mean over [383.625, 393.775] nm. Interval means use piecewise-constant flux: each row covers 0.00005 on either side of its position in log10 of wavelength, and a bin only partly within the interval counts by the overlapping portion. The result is 1.1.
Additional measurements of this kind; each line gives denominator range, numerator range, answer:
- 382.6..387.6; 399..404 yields 1.11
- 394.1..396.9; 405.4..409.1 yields 1.14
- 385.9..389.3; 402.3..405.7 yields 1.11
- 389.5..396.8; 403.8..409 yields 1.15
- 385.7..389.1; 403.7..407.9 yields 1.13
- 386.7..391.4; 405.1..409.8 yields 1.15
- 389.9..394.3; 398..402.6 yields 1.12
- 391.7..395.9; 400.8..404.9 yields 1.13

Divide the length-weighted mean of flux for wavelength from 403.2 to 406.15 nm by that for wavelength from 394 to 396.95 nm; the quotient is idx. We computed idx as 1.1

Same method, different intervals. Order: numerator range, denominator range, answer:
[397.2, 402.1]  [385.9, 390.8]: 1.01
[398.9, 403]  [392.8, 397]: 1.10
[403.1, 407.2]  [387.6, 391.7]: 1.03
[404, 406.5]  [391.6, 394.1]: 1.12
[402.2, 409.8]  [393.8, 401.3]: 1.06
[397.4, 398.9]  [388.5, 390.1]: 1.02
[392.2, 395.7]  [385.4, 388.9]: 0.94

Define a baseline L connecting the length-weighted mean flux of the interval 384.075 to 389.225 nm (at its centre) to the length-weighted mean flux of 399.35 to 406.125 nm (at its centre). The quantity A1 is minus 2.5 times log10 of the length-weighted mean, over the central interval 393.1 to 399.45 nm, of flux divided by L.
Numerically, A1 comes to 0.06 mag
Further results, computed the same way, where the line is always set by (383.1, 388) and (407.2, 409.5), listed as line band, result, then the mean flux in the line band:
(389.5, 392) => 0.02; 20.5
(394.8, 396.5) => 0.05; 20.1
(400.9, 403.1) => 0.02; 20.9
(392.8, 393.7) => 0.19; 17.5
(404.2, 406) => 0.05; 20.6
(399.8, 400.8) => 0.03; 20.7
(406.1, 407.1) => 0.01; 21.3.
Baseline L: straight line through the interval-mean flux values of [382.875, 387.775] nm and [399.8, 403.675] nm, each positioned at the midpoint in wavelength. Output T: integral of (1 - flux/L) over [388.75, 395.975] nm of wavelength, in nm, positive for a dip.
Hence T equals 0.28 nm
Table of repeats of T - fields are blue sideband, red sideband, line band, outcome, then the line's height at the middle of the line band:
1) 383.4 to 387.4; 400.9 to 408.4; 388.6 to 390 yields 0.031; 20.8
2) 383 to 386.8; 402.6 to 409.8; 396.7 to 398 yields 0.139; 20.9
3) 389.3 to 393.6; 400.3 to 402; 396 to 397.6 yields 0.158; 20.3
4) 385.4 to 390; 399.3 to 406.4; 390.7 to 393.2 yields 0.115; 20.7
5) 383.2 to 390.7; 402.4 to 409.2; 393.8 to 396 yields 0.073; 20.7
